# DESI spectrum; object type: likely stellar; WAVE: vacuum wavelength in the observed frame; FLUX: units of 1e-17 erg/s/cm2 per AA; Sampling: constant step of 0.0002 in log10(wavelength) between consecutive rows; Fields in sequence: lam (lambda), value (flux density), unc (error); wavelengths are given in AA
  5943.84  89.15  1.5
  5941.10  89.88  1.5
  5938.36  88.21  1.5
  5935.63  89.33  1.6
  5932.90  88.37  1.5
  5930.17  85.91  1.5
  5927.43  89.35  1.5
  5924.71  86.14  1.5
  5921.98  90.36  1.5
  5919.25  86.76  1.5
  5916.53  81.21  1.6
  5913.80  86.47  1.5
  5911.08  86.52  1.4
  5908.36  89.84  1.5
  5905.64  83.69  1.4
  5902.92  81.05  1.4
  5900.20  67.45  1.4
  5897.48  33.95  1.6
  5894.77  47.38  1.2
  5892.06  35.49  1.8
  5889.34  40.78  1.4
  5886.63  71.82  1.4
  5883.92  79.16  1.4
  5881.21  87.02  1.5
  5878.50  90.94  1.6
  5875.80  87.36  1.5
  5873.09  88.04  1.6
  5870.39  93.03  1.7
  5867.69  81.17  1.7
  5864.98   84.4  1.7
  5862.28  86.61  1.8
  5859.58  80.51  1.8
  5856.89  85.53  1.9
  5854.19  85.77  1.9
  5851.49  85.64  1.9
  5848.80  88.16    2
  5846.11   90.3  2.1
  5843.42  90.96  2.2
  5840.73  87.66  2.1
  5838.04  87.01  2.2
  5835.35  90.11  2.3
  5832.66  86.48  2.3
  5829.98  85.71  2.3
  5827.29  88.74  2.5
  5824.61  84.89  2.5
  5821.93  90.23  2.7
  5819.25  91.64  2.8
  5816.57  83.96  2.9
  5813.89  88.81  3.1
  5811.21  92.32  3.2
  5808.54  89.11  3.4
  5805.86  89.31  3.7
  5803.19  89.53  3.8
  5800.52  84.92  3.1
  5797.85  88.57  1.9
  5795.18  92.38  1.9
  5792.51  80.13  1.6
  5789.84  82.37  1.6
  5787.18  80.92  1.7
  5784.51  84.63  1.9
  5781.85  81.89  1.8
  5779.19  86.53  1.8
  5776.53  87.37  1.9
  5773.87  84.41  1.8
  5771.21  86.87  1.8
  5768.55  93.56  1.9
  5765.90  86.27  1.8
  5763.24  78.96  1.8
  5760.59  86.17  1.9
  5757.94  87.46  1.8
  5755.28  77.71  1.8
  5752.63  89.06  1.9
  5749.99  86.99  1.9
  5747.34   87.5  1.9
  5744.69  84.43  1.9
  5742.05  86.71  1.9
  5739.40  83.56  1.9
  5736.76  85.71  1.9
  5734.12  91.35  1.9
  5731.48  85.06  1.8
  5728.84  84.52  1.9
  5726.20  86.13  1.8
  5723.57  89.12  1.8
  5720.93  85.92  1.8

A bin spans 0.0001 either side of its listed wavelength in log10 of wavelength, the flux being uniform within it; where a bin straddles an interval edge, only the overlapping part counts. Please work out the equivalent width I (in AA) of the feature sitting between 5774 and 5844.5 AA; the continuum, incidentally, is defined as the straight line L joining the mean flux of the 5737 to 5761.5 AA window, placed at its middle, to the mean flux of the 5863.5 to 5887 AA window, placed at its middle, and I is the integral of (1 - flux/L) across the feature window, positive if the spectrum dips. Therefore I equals -1.4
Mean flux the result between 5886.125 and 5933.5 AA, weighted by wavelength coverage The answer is 73.9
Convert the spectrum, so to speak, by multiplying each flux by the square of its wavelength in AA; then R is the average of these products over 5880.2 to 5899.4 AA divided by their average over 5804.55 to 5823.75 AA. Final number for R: 0.6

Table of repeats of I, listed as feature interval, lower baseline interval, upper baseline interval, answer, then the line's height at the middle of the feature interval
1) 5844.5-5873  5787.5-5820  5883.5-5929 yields -2.40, 79.6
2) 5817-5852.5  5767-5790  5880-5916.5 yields -4.78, 77.7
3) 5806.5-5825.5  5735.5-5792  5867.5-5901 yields -2.59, 78.2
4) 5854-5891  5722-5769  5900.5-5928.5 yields 1.94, 85.6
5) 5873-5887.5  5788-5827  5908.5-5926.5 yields 0.48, 87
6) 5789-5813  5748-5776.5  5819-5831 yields -0.16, 87.2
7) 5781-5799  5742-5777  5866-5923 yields -0.19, 83.6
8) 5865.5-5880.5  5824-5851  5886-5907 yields -4.00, 69.5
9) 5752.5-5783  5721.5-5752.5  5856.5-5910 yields -0.50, 84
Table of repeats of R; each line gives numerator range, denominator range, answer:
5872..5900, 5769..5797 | 0.80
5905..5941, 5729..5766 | 1.08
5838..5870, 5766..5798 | 1.03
